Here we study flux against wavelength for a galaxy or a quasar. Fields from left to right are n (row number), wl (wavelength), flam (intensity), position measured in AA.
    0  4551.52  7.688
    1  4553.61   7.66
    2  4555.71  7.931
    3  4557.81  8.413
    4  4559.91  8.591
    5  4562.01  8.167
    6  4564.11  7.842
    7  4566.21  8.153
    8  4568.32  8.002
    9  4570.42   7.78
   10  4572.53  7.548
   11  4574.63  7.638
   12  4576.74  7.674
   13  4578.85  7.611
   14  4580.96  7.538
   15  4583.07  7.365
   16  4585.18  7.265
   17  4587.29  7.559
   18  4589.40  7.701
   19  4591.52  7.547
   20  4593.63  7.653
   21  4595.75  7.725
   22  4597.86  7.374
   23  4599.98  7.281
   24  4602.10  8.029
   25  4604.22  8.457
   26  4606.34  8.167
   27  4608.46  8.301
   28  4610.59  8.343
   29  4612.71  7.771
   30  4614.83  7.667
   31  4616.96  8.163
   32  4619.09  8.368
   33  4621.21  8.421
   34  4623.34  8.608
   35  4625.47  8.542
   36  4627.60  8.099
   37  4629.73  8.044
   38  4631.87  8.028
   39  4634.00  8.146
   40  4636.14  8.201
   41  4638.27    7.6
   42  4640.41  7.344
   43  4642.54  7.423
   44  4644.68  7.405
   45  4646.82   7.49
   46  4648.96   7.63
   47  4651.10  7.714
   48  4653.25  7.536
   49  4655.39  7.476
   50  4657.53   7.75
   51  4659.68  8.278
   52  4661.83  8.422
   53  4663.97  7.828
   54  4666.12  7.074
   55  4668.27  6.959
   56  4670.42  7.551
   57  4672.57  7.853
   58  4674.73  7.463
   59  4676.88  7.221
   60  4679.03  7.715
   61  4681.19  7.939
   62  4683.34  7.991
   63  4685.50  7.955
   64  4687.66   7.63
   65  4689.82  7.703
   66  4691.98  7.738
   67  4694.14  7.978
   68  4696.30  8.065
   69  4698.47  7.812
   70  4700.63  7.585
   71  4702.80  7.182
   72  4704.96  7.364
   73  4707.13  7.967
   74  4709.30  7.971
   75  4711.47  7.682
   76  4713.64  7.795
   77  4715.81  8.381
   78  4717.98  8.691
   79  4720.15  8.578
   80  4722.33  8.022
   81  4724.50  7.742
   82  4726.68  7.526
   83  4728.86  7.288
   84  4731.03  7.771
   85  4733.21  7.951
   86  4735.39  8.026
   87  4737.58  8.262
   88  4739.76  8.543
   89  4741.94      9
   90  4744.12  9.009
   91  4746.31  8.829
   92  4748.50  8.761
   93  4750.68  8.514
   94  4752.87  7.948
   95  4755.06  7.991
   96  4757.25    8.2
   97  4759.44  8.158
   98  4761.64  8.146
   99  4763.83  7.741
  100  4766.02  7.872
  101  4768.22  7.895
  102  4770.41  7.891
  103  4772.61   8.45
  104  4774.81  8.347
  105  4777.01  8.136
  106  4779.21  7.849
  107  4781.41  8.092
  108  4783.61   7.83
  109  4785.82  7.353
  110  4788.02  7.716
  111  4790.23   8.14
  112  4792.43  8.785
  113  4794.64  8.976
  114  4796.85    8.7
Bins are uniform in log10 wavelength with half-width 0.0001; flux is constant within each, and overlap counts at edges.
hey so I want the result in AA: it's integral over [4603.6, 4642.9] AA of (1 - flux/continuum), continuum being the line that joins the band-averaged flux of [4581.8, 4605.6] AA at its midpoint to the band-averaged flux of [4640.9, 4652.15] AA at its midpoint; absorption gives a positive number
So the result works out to -2.7 AA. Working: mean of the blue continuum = 7.64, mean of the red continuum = 7.53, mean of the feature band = 8.1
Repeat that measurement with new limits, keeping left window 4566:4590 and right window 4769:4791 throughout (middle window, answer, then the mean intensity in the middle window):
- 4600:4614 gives -0.8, 8.1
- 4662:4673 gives 0.4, 7.51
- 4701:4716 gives 0.3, 7.72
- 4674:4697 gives 0.2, 7.77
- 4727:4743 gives -0.4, 8.09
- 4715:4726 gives -0.5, 8.25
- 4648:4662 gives -0.1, 7.79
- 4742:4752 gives -1.1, 8.78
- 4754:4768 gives -0.1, 8.01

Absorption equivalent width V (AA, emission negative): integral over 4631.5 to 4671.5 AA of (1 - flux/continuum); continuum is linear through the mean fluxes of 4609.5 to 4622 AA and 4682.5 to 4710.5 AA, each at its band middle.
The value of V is 1.5 AA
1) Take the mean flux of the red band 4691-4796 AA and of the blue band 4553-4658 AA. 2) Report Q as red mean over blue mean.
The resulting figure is 1.03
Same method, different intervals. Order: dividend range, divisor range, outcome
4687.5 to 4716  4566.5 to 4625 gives 0.99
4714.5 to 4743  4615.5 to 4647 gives 1.02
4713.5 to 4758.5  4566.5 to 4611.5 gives 1.06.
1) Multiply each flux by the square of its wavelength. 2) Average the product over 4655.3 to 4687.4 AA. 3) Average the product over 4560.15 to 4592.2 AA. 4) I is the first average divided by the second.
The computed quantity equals 1.0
